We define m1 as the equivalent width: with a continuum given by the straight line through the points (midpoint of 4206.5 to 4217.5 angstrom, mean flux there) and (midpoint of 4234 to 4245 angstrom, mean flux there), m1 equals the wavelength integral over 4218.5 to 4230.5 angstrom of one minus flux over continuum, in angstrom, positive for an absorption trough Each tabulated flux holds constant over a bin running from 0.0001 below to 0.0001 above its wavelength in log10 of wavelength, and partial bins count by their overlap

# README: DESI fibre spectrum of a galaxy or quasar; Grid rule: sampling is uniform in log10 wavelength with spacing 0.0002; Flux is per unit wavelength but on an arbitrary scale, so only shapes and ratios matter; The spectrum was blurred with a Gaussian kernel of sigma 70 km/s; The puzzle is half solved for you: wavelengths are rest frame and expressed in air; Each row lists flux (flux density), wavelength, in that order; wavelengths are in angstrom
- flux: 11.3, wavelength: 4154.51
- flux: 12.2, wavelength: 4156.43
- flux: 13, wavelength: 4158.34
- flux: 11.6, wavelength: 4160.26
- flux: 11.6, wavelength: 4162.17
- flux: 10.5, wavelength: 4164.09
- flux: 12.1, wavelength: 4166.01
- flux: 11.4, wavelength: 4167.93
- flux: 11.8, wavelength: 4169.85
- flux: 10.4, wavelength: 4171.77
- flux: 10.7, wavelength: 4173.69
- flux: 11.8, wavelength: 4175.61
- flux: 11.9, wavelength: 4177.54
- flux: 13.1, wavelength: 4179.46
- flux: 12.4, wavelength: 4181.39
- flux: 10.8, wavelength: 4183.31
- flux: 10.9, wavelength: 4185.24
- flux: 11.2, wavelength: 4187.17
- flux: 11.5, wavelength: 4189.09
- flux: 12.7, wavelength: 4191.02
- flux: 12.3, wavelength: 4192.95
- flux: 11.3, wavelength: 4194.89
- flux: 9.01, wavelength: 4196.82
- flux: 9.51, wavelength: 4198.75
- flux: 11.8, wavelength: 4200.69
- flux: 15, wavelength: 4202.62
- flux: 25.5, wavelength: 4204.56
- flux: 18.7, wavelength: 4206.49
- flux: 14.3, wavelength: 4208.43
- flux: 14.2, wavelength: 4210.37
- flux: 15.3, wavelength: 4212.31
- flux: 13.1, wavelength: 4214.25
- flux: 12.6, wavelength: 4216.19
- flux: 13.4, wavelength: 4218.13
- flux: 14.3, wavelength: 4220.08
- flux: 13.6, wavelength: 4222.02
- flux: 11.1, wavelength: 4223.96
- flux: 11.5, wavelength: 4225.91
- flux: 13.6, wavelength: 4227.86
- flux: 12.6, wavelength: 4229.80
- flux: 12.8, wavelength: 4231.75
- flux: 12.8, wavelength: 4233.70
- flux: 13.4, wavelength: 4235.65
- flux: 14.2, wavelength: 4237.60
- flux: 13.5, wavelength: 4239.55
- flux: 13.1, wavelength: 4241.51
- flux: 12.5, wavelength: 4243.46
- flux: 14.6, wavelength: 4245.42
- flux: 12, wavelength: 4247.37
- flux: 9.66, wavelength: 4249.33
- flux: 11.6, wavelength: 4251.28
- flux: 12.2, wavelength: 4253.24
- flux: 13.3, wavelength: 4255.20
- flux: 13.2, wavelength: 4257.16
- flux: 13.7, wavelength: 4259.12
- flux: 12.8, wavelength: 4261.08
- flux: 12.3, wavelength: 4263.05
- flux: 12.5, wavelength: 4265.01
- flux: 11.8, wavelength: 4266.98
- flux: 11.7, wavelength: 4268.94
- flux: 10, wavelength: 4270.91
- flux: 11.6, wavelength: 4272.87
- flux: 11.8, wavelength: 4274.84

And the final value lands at 0.9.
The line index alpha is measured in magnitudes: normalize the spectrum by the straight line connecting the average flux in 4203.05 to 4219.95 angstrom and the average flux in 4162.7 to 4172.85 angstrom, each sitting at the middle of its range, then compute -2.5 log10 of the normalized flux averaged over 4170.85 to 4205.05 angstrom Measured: 0.10 mag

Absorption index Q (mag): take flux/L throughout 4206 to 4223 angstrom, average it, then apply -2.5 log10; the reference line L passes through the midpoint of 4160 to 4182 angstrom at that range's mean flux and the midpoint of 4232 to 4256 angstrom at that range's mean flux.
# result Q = -0.16 mag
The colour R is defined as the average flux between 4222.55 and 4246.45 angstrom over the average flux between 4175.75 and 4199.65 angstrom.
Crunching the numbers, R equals 1.14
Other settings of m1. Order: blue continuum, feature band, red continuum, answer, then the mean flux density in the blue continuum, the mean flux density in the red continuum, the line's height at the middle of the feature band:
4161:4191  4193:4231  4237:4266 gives -5.0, 11.5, 12.7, 12.1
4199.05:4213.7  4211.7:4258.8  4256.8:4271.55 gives 4.0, 16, 12.3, 14.1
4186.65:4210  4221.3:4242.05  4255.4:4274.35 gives 0.0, 13.6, 12.2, 12.9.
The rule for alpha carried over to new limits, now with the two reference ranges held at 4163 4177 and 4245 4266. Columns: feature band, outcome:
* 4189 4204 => -0.035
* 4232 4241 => -0.101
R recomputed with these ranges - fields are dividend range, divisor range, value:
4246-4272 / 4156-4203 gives 1.05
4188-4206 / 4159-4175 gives 1.18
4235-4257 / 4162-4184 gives 1.10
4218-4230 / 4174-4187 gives 1.10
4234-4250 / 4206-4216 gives 0.88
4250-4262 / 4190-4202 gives 1.14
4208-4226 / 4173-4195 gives 1.14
